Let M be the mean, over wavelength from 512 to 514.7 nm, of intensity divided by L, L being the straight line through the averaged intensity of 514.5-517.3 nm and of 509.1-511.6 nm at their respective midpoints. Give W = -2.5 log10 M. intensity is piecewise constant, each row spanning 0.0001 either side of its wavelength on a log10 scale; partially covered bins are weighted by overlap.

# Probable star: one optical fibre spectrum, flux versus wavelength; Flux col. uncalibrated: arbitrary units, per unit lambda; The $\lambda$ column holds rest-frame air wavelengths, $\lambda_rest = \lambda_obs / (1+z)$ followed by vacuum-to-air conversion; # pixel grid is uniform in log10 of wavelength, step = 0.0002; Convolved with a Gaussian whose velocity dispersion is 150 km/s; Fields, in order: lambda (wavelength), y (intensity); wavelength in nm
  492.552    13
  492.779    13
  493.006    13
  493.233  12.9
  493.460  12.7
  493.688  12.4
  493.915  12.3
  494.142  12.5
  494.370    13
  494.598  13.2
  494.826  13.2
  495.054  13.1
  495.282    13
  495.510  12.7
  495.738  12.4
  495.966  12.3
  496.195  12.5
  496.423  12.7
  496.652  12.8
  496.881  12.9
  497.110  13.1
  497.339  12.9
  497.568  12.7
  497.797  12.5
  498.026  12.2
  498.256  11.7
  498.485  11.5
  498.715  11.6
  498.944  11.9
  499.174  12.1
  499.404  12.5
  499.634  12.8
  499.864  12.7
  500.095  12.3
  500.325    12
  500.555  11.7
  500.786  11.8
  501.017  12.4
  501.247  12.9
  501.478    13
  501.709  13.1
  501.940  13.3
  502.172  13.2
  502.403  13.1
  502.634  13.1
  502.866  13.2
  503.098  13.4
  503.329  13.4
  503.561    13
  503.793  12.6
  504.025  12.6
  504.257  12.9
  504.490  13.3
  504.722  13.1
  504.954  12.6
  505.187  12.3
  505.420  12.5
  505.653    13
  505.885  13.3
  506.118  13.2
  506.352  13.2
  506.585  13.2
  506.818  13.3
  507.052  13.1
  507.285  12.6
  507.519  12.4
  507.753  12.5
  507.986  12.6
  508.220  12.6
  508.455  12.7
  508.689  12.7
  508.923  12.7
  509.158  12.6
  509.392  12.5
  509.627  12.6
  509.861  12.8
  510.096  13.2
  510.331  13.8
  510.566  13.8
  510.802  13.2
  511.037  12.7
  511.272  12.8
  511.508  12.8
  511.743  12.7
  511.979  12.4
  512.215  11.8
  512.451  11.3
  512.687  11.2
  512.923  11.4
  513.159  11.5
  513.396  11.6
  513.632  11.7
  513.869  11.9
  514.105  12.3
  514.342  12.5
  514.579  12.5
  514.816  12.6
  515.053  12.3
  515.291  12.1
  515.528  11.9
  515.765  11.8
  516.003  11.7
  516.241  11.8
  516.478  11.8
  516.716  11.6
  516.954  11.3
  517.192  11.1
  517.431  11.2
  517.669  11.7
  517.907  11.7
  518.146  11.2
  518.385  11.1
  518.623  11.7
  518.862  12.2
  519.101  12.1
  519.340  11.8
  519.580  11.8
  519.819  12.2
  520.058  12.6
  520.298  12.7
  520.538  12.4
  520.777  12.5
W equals 0.05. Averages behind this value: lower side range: 13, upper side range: 11.9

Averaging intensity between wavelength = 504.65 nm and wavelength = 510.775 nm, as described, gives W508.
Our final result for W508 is 12.9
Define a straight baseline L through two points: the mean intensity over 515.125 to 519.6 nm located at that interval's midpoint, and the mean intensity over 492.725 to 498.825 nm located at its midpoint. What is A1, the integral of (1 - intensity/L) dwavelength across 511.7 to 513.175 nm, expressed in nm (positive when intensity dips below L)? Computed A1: 0.02 nm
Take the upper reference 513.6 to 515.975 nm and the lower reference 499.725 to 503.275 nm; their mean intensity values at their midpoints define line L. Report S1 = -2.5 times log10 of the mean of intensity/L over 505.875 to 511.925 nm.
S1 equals -0.04 mag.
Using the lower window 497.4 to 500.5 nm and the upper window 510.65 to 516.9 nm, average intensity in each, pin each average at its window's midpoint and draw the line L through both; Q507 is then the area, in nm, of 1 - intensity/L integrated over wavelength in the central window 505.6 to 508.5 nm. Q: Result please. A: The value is -0.18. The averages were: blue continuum 12.2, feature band 12.9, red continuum 12.1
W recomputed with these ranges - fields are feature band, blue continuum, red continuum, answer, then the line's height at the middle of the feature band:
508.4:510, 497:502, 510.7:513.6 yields -0.04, 12.2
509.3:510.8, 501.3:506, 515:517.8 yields -0.07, 12.3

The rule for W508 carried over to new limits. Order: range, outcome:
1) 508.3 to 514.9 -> 12.4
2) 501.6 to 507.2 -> 13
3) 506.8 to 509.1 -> 12.7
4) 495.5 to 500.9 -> 12.3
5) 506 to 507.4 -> 13.1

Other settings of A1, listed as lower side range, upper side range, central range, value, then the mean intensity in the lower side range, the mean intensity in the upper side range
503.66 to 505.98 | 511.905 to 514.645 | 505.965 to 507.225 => -0.057 nm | 12.8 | 11.8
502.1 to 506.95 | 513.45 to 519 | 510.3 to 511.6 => -0.083 nm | 13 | 11.8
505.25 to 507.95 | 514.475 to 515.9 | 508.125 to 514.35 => 0.046 nm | 12.9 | 12.2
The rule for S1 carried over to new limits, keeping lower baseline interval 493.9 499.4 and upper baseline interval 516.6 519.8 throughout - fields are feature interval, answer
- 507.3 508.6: -0.046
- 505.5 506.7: -0.089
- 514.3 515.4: -0.058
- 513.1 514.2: -0.001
